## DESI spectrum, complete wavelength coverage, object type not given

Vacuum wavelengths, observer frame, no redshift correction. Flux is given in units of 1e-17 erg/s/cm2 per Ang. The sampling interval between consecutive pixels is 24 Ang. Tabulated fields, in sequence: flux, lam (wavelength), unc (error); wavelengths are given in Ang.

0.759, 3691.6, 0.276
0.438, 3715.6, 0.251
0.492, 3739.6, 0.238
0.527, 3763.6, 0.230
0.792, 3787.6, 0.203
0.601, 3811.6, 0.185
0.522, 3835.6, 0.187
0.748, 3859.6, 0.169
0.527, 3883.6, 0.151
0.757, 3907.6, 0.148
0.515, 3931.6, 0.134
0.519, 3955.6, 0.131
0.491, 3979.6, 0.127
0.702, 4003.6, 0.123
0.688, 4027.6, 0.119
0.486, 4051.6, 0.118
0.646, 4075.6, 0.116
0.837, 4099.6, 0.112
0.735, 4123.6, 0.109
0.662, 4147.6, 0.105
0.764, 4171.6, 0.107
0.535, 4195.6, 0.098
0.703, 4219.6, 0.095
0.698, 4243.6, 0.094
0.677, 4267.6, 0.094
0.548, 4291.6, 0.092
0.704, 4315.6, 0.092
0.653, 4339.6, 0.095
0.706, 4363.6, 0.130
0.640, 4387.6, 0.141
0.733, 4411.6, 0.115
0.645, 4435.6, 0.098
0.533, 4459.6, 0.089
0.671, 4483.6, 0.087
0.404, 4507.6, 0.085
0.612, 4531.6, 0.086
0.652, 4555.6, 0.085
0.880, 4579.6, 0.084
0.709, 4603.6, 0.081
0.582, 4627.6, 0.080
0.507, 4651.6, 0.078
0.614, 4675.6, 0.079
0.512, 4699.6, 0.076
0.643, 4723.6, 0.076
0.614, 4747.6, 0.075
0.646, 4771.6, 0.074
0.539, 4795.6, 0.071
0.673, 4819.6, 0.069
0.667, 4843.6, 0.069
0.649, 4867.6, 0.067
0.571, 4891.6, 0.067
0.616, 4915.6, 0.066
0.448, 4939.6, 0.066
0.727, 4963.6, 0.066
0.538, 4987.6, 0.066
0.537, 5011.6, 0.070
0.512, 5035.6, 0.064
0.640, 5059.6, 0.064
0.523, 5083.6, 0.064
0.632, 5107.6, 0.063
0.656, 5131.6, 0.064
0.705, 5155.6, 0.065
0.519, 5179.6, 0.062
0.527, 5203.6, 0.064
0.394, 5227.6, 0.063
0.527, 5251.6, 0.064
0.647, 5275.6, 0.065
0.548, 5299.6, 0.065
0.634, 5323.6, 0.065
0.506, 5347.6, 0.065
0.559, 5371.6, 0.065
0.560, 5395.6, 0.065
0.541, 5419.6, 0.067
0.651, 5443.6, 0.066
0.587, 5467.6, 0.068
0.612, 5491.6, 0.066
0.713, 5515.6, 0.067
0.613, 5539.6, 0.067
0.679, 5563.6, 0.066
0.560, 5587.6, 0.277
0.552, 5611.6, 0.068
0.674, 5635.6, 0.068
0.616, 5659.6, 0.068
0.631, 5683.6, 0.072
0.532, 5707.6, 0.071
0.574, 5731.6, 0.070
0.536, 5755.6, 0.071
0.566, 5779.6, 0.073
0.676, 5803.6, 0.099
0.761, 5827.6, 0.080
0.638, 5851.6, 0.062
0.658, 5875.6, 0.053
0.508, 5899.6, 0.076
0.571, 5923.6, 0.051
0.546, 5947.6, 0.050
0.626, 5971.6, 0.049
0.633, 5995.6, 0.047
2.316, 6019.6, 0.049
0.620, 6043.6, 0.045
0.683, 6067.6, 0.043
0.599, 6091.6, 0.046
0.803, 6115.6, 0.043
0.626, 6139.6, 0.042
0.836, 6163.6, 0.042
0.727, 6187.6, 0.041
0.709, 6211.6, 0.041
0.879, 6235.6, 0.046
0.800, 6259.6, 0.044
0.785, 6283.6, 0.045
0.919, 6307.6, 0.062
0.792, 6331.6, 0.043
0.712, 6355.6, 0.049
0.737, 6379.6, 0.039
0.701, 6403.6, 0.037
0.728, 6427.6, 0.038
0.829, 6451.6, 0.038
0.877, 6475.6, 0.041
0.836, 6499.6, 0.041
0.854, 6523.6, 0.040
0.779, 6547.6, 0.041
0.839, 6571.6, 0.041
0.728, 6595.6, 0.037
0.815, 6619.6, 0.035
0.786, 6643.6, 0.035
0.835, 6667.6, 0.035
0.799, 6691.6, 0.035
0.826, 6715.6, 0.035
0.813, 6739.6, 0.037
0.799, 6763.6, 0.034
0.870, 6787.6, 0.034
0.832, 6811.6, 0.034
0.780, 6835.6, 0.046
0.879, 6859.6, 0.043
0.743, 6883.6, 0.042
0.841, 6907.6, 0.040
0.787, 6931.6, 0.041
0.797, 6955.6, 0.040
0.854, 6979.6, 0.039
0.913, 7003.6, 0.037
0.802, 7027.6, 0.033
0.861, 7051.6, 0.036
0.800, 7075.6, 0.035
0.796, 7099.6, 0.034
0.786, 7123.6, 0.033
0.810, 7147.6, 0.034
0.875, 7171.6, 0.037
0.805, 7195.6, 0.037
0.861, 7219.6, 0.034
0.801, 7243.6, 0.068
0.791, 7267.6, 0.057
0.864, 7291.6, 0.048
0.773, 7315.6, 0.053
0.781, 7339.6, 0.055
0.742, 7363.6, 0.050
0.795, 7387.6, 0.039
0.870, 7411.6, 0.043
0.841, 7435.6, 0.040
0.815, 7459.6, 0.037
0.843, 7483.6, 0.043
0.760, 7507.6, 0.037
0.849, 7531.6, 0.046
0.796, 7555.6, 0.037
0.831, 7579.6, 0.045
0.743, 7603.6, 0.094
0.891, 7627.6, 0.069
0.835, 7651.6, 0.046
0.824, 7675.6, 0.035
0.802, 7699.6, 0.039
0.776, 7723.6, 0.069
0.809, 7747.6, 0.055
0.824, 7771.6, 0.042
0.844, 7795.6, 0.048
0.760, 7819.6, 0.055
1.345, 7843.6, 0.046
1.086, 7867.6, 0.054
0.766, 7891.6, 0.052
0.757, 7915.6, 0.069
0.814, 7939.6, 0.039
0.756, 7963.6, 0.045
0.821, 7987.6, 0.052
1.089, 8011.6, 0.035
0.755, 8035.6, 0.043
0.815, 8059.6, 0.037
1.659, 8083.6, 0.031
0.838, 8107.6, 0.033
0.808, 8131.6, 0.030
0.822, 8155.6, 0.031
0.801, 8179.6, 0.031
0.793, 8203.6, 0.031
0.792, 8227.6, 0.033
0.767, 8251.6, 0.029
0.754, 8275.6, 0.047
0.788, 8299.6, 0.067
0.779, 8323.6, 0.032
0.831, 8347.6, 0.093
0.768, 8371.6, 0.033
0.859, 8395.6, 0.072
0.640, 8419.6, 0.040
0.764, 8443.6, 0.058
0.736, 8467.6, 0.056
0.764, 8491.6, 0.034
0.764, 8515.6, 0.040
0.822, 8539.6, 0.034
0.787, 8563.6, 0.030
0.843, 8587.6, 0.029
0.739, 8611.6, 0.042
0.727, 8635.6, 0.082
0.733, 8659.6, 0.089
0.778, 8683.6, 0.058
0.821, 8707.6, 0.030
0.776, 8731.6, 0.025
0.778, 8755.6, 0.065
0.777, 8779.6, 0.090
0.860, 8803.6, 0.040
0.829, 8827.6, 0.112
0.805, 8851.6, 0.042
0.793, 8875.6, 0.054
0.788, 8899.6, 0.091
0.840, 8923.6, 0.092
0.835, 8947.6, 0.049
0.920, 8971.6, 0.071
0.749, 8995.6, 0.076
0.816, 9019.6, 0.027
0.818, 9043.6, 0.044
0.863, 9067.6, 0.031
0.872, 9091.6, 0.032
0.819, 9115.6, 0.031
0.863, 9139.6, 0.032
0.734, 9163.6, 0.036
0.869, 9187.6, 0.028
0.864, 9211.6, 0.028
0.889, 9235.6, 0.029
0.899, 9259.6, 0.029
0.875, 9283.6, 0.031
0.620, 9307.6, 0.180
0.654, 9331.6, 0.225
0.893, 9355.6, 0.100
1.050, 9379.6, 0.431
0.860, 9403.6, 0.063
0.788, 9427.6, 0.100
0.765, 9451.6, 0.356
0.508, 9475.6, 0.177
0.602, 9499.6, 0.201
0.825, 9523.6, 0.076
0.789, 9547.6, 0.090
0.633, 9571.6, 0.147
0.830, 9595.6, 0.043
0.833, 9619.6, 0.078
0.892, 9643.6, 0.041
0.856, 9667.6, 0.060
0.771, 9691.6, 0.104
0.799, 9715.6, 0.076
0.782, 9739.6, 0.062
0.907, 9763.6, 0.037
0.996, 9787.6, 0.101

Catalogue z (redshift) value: 0.615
